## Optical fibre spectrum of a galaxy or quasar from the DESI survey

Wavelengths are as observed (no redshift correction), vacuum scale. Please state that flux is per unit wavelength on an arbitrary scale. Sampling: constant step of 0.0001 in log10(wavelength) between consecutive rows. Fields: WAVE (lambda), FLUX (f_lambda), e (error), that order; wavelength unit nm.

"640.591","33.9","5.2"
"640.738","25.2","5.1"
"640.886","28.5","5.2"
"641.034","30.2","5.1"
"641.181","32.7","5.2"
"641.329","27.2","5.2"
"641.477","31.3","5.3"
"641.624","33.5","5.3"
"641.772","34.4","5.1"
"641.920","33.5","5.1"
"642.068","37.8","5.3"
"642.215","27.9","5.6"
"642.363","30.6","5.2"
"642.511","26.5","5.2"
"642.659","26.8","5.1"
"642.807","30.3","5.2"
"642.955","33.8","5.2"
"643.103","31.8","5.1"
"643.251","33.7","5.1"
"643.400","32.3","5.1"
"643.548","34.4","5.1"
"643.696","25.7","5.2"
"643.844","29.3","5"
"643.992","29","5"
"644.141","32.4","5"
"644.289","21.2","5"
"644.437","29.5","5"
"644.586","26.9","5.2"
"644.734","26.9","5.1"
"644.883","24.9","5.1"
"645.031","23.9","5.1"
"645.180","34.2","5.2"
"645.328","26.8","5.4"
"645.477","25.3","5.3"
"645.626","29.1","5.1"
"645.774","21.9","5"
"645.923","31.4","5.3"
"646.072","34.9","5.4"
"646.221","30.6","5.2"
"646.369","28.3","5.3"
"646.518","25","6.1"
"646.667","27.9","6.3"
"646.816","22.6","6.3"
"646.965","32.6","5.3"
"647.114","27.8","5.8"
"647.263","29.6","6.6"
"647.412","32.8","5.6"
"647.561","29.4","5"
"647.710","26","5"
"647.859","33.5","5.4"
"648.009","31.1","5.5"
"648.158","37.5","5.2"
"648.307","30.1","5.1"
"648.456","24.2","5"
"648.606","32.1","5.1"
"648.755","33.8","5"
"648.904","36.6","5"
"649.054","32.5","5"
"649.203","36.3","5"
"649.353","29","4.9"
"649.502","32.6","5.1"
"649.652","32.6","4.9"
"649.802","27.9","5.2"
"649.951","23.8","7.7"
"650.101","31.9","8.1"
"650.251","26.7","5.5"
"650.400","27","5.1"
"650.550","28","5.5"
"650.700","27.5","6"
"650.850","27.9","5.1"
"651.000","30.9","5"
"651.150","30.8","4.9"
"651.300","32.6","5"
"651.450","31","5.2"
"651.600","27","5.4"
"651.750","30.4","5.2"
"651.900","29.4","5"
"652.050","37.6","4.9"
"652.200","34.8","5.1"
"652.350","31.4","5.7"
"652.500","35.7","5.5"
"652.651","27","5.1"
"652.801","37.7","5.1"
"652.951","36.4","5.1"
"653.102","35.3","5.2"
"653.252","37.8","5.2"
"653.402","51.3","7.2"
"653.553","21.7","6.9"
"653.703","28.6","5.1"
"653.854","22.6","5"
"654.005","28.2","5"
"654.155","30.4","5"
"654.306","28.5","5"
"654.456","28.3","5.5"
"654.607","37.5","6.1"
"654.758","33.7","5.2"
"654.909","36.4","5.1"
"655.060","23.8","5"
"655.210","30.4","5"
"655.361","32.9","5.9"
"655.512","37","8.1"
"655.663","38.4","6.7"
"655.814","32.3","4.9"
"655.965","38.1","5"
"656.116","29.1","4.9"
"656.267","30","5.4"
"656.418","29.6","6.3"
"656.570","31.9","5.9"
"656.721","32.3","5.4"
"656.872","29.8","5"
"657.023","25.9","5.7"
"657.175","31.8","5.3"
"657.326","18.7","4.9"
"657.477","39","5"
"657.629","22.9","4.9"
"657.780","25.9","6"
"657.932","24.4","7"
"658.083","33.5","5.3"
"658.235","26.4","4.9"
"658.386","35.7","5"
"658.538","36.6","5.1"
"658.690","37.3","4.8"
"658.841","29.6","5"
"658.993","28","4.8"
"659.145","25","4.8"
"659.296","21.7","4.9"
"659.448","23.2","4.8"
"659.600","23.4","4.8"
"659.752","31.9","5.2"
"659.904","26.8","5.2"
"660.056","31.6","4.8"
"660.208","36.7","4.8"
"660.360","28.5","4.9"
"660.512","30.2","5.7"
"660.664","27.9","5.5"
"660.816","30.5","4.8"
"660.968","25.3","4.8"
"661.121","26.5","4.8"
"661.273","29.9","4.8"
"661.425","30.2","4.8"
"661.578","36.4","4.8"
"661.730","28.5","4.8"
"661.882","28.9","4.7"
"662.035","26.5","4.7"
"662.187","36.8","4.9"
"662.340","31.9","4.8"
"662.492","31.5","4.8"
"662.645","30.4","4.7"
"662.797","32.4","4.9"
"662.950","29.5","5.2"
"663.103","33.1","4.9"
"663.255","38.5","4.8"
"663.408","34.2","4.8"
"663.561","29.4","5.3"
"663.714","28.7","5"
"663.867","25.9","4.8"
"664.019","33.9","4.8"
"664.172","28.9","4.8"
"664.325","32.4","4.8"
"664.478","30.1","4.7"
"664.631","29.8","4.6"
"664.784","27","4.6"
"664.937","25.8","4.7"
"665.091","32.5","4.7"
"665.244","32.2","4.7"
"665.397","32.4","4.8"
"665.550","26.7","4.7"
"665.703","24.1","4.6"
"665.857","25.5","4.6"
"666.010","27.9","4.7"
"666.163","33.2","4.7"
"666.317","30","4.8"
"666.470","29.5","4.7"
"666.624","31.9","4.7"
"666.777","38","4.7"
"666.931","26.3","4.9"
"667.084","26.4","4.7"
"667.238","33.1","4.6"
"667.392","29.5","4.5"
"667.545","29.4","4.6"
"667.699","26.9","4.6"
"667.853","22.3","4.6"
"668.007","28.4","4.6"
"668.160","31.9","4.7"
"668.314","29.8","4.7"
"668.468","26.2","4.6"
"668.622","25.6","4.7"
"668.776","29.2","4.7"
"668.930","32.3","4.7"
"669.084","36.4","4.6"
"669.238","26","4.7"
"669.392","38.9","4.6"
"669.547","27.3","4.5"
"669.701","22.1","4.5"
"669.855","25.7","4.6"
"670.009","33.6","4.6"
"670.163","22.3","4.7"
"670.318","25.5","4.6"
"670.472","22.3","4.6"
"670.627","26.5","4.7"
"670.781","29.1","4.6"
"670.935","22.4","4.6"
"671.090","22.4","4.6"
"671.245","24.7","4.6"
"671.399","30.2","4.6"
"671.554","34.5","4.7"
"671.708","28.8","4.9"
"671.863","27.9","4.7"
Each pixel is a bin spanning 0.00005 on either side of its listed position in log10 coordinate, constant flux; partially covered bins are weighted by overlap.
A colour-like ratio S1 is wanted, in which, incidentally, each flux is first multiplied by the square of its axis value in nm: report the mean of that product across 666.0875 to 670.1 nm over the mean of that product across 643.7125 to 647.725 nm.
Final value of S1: 1.1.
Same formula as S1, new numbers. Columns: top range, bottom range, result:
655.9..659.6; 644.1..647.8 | 1.08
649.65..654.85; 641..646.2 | 1.07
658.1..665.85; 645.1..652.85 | 1.03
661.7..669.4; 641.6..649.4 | 1.07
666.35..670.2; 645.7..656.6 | 0.99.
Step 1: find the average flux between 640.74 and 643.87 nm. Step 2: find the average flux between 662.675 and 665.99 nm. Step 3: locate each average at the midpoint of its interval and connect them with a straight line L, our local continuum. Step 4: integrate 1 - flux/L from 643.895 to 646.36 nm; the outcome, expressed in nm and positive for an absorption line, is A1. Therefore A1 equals 0.221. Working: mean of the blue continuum 30.9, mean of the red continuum 30.1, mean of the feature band 28.1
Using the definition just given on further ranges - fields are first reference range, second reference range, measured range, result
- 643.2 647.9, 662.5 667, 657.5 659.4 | 0.045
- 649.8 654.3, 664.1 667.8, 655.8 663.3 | 0.048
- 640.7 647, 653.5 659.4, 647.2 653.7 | -0.400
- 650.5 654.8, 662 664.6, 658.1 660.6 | 0.154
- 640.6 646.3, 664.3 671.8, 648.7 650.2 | -0.110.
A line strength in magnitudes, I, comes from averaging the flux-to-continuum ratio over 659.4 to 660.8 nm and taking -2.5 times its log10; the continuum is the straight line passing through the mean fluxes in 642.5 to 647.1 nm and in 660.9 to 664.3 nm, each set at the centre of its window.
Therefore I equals 0.05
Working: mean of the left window 28.7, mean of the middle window 29.1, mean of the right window 30.8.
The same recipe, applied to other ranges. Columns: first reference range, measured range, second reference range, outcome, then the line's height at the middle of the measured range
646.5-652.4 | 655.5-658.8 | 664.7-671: -0.052 mag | 29.6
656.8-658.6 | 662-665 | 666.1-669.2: -0.051 mag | 29.5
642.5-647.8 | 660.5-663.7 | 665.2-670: -0.062 mag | 29.1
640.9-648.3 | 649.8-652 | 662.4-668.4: 0.030 mag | 29.8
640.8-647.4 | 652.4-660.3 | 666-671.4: -0.072 mag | 28.9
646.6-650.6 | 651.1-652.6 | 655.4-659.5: -0.062 mag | 30.2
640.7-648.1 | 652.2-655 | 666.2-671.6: -0.126 mag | 29.1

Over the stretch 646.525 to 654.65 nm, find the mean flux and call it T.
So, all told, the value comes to 30.9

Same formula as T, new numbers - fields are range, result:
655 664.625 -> 30.3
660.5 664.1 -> 30.7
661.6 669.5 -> 30.2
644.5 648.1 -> 28.5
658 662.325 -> 29.8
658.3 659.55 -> 29.5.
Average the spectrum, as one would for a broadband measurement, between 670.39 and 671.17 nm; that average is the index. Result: 24.5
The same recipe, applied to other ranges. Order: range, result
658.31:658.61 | 36.1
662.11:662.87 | 32.6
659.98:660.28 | 34.1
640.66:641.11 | 28.1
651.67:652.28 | 33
